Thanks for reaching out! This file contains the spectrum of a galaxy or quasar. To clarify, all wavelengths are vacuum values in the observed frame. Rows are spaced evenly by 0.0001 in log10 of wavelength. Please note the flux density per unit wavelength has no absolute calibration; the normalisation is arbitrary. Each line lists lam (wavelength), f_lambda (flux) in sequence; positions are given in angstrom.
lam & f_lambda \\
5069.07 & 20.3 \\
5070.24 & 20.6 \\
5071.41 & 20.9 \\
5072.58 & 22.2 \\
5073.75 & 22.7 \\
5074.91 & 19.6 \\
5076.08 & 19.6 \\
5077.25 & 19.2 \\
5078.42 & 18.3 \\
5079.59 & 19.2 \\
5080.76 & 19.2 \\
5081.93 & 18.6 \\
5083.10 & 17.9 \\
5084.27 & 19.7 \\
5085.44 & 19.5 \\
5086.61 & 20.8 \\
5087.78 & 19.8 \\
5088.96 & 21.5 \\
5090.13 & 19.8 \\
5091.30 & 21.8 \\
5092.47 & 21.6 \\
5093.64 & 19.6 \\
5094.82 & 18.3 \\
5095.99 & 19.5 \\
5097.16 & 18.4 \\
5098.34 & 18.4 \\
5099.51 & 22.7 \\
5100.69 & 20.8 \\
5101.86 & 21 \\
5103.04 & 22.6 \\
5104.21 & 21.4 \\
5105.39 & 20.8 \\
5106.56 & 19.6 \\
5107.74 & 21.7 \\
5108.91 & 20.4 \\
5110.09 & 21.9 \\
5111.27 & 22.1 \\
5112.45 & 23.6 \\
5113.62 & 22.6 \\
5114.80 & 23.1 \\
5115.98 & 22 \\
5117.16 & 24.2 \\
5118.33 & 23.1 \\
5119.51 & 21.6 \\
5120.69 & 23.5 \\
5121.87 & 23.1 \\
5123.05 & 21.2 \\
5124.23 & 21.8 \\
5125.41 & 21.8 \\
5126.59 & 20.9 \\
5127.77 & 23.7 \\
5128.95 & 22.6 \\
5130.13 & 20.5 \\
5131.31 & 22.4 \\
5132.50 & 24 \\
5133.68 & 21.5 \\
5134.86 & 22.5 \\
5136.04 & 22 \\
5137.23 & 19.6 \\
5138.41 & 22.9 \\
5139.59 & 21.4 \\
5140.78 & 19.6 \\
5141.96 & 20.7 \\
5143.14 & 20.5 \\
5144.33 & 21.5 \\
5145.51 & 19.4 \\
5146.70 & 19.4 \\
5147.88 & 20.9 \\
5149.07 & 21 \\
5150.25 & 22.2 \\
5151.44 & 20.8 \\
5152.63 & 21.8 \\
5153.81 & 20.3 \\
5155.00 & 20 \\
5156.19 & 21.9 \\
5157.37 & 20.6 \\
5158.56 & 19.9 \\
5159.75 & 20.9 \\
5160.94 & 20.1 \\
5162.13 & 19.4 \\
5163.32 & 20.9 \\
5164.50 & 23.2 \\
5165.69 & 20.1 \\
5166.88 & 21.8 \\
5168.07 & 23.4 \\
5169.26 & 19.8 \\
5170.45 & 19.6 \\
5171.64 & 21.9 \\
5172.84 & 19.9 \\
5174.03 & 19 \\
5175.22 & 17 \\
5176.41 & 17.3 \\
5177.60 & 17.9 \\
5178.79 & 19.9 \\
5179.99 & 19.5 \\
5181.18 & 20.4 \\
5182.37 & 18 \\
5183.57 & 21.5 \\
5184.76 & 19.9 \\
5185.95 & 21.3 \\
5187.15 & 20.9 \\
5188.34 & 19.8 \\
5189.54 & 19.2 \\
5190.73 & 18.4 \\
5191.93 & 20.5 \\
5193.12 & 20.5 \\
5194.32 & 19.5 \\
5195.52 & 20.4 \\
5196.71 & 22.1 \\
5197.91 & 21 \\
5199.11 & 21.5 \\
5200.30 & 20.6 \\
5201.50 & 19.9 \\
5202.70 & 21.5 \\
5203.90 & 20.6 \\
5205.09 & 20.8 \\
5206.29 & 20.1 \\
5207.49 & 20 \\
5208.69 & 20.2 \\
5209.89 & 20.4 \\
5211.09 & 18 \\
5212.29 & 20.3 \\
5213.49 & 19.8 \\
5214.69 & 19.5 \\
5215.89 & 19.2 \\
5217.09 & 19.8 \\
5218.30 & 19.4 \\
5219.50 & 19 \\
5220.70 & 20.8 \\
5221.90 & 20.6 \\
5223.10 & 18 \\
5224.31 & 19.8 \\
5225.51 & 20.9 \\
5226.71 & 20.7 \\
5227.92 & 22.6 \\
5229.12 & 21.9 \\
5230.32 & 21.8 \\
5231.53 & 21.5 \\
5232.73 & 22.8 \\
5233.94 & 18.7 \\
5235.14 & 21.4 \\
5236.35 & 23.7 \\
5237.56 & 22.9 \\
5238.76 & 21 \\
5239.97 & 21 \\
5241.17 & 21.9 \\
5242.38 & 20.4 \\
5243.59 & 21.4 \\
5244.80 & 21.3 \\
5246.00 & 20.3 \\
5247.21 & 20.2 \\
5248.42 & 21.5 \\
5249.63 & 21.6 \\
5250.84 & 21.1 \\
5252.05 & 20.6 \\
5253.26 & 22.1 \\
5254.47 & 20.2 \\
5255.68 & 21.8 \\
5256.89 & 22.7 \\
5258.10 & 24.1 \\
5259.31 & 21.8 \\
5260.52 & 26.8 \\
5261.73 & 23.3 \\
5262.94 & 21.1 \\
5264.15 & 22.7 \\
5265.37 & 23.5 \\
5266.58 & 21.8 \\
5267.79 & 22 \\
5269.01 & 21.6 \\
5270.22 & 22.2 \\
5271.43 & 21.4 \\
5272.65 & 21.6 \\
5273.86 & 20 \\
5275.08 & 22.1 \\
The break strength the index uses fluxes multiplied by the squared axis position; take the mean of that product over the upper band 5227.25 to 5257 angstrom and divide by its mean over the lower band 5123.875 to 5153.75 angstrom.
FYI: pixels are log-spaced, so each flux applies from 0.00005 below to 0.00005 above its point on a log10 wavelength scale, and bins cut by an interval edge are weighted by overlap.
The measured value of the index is 1.04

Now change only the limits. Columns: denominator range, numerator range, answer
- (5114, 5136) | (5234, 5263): 1.02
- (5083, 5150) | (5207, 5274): 1.05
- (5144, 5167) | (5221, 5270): 1.08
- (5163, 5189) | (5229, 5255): 1.09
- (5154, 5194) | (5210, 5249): 1.05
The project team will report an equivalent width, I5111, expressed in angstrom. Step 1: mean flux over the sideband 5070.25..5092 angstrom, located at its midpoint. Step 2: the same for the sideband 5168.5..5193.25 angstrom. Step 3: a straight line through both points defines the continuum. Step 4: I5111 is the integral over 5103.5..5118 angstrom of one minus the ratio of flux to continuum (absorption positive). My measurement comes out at -1.5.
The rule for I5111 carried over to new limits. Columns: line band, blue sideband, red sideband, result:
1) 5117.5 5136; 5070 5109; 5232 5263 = -1.54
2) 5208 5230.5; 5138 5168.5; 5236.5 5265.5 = 1.53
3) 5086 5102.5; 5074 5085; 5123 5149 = -0.46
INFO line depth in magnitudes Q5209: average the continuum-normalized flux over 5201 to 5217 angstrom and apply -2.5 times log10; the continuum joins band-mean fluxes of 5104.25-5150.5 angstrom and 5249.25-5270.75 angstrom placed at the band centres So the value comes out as 0.11 mag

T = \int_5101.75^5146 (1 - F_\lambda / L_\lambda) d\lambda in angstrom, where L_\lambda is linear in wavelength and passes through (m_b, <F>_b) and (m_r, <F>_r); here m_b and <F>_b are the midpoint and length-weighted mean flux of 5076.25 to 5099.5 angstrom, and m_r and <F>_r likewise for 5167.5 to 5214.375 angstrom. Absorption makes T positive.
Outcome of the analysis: -4.6 angstrom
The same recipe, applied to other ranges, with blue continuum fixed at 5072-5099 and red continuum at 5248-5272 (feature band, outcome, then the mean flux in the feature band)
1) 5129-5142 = -0.7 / 21.6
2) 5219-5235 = 0.8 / 20.7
